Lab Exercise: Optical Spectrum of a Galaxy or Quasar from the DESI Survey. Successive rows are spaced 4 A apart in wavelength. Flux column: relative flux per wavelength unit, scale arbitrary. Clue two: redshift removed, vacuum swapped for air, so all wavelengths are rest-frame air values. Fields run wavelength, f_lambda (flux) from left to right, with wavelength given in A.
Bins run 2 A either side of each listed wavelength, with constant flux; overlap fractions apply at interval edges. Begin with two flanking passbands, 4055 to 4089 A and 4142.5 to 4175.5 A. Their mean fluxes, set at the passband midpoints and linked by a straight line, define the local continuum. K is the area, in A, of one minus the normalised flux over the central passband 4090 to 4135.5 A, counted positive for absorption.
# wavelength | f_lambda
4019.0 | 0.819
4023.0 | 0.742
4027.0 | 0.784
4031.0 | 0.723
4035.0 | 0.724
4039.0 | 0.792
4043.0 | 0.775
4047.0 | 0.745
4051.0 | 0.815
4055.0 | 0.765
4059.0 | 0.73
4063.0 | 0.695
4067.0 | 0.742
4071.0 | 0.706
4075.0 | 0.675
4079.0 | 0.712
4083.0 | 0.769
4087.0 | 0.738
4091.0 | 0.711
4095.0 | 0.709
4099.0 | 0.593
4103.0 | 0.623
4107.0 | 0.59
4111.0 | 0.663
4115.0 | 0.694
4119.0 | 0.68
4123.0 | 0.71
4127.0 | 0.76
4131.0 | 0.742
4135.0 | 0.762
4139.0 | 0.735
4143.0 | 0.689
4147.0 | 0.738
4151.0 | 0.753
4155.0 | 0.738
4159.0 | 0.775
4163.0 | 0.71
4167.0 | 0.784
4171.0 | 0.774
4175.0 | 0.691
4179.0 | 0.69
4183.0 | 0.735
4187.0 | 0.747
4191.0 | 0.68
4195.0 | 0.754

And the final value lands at 3.1 A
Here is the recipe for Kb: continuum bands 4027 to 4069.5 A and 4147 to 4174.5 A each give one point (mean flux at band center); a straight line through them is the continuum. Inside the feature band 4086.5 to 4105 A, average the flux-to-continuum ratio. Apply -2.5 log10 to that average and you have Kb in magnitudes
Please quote 0.12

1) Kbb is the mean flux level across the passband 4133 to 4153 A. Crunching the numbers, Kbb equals 0.735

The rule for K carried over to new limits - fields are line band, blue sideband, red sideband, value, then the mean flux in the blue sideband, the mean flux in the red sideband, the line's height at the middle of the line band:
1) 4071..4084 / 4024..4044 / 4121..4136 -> 0.66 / 0.758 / 0.742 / 0.751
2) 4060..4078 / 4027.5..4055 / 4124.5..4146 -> 1.18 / 0.764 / 0.737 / 0.756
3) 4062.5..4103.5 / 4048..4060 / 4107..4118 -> 0.98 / 0.771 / 0.663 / 0.717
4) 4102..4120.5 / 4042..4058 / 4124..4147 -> 2.37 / 0.772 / 0.736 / 0.747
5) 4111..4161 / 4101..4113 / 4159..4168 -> -2.93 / 0.625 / 0.749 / 0.689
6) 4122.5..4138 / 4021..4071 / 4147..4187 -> -0.07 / 0.751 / 0.739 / 0.743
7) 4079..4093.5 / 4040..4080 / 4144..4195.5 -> 0.05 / 0.738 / 0.735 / 0.737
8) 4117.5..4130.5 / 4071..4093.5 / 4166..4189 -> 0.09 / 0.719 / 0.735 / 0.726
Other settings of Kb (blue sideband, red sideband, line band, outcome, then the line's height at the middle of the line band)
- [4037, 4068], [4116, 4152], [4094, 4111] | 0.18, 0.74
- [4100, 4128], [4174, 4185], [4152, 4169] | -0.08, 0.696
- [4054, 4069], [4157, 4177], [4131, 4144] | 0.01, 0.742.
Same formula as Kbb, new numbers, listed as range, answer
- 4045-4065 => 0.75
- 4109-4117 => 0.678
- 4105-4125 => 0.667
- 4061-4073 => 0.714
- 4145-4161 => 0.751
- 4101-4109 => 0.607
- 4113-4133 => 0.717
